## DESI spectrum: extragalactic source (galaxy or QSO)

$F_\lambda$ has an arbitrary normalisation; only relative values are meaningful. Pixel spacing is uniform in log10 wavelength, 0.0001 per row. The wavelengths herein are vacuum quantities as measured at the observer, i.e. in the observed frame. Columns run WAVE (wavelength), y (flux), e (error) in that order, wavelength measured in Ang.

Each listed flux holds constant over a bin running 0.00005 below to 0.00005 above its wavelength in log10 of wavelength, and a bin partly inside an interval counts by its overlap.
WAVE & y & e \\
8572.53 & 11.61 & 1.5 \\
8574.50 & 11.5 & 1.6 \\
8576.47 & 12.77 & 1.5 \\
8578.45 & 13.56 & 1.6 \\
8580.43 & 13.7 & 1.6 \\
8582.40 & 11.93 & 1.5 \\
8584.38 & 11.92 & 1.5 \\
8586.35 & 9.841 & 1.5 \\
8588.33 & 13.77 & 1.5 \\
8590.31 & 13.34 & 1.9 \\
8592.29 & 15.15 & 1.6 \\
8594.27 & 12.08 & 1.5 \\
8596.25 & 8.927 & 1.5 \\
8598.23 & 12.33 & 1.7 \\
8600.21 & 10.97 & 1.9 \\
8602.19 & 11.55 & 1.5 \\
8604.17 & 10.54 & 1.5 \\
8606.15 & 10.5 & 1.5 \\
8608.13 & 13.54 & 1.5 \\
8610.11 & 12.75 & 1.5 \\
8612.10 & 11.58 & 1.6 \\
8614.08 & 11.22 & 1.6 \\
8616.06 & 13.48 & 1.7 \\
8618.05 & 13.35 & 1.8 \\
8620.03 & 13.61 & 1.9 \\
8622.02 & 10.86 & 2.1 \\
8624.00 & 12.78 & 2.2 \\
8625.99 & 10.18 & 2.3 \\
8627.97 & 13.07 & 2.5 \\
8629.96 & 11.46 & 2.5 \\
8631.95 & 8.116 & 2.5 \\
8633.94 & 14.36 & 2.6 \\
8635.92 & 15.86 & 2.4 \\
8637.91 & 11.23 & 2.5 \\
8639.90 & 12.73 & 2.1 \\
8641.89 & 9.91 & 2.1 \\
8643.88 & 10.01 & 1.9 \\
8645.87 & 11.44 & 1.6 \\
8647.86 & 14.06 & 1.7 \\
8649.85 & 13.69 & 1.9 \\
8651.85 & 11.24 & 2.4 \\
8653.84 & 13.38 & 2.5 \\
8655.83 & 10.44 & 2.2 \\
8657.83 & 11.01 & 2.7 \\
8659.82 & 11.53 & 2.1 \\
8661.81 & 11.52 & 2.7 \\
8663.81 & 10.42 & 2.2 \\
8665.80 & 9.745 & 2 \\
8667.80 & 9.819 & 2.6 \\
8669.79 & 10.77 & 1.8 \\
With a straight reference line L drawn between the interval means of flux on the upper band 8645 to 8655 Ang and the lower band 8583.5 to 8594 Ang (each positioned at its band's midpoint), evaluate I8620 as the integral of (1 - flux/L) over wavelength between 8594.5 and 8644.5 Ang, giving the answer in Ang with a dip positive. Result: 3.7 Ang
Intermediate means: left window 12.8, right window 12.7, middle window 11.8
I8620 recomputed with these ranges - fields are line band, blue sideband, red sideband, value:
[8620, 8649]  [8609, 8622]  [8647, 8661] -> 0.98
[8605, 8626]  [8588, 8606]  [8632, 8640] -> 0.32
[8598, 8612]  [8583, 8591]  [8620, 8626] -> 0.35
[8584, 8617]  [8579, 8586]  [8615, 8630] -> 1.07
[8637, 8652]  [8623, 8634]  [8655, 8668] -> -1.03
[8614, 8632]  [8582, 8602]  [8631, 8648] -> -0.17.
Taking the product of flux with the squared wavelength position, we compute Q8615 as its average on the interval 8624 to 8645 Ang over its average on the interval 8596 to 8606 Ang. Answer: 1.1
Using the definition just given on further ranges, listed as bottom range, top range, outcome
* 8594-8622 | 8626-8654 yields 1.03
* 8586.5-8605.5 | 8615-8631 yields 1.04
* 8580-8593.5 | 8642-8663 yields 0.93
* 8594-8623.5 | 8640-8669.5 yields 0.97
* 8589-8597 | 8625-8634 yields 0.90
